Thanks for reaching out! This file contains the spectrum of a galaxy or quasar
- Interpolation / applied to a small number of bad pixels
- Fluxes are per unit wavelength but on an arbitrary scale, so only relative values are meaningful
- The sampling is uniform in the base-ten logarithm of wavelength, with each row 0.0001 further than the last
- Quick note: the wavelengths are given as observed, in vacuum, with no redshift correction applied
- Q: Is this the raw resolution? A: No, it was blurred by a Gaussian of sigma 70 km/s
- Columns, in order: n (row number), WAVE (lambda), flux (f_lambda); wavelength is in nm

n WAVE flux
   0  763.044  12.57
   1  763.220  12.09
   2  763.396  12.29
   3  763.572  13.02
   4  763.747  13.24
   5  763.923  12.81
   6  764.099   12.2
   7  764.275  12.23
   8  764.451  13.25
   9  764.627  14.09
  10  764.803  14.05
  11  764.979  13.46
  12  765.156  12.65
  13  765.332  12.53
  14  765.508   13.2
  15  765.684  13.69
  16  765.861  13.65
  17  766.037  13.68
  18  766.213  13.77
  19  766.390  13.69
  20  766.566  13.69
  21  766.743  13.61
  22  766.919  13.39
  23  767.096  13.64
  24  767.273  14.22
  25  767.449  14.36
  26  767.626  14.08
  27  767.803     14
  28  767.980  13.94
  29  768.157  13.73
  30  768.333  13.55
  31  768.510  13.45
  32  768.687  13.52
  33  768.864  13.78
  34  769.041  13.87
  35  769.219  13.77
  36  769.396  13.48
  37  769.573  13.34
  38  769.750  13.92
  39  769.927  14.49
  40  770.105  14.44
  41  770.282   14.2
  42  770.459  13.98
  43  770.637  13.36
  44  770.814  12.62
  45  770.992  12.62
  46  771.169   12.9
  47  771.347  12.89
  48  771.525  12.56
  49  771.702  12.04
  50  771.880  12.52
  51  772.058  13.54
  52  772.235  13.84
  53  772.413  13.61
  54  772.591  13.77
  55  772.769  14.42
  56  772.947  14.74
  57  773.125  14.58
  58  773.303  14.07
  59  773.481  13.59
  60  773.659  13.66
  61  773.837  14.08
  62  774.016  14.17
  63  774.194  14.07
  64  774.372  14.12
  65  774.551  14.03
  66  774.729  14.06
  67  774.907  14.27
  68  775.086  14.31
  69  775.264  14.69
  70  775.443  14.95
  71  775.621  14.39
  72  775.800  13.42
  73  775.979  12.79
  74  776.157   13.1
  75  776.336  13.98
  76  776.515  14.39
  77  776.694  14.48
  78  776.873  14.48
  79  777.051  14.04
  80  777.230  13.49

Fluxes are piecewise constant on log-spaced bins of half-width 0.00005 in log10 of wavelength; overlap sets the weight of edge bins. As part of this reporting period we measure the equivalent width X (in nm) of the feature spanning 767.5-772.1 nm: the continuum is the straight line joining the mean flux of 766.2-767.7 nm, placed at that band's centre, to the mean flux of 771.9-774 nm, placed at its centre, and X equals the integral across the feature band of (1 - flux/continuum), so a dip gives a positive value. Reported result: 0.13 nm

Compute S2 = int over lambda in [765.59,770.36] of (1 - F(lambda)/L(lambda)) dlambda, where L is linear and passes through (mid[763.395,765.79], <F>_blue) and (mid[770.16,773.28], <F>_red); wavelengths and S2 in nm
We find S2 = -0.20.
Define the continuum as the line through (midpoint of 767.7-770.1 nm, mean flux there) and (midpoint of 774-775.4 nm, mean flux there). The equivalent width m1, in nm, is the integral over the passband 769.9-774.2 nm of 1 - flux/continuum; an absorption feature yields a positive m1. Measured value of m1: 0.13 nm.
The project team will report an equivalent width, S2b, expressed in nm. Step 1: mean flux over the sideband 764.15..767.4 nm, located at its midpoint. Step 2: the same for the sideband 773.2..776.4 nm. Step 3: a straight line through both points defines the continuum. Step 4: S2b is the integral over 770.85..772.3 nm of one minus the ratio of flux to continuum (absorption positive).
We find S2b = 0.10 nm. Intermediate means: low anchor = 13.5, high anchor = 14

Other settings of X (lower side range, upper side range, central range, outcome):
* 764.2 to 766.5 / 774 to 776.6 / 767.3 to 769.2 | -0.04 nm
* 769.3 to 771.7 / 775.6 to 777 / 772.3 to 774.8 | -0.08 nm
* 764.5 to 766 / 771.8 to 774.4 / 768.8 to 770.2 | -0.02 nm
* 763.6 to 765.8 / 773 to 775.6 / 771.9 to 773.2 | 0.00 nm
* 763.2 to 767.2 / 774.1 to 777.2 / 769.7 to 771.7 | 0.04 nm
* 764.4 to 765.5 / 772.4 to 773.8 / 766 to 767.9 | -0.05 nm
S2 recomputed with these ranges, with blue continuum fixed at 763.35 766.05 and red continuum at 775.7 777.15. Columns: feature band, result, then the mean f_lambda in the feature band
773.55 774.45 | -0.02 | 14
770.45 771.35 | 0.03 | 13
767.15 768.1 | -0.06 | 14.1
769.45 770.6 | -0.05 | 14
